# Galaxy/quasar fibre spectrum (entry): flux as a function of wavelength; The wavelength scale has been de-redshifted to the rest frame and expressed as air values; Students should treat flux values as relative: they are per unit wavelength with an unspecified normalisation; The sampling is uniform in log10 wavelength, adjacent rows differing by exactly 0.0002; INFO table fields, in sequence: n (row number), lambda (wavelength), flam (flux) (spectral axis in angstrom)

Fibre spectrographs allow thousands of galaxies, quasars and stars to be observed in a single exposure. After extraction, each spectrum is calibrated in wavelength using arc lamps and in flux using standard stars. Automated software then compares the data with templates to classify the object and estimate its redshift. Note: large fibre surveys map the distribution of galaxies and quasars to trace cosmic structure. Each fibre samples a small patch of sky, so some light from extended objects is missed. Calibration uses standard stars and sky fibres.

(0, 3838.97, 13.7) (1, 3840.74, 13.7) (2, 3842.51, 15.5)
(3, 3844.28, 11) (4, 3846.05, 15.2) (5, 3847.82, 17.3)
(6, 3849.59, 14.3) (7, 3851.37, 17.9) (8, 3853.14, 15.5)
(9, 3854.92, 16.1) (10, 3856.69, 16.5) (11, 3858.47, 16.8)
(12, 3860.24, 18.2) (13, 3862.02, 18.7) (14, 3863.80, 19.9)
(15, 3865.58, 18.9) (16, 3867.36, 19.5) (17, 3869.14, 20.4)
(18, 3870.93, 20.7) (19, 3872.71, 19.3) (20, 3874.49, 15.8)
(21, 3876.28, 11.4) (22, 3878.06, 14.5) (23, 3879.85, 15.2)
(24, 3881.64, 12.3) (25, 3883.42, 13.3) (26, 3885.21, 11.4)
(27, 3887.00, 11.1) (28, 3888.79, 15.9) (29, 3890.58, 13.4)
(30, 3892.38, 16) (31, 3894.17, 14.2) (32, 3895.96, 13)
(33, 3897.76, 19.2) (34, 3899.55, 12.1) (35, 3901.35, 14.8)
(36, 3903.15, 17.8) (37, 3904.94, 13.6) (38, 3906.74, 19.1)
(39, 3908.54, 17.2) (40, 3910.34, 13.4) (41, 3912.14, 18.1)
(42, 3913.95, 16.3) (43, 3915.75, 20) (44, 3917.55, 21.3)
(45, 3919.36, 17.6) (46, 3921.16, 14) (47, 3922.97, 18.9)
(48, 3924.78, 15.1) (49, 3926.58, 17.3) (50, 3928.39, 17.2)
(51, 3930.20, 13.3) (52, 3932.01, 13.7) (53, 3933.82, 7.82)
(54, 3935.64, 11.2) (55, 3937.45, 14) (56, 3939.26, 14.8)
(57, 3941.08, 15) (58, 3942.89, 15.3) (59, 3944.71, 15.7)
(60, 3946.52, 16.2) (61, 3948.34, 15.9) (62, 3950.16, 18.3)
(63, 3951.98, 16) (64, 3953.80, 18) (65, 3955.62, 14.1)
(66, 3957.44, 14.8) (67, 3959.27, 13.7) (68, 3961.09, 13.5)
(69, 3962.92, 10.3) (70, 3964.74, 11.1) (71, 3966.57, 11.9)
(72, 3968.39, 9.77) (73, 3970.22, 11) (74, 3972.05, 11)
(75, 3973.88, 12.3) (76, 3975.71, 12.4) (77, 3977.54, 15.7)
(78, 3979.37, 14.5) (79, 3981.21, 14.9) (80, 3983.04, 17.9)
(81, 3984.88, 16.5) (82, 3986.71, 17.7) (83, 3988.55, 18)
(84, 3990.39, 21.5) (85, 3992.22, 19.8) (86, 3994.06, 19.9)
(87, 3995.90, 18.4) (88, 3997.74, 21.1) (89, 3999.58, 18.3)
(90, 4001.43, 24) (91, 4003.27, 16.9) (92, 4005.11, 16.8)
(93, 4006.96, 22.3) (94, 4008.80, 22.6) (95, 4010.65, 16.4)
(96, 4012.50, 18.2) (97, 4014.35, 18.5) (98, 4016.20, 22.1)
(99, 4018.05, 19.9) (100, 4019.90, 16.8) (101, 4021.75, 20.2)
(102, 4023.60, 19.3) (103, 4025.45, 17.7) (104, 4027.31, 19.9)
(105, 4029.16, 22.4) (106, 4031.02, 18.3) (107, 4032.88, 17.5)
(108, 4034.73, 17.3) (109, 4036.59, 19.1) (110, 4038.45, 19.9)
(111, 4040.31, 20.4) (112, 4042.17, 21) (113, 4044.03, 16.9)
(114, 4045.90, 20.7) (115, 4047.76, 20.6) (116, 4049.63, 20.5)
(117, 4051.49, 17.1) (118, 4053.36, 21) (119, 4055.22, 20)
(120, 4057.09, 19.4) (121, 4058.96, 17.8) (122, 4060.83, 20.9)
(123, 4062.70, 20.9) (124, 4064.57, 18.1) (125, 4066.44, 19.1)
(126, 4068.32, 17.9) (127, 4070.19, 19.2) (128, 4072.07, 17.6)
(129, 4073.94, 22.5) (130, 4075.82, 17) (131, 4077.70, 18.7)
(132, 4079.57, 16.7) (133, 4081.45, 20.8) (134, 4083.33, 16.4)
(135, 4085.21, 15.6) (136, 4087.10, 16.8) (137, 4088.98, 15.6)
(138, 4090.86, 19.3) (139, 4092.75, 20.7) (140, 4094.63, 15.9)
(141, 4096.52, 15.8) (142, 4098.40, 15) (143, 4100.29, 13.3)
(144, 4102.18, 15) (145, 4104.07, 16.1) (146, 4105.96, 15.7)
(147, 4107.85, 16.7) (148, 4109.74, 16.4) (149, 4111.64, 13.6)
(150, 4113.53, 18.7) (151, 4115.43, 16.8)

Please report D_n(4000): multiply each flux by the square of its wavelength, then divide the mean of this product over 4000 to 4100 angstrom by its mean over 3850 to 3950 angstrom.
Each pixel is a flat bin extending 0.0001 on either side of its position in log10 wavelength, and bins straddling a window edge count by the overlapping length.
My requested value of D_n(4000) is 1.28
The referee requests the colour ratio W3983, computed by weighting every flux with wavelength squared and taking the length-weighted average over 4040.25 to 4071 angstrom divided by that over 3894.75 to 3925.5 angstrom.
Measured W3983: 1.27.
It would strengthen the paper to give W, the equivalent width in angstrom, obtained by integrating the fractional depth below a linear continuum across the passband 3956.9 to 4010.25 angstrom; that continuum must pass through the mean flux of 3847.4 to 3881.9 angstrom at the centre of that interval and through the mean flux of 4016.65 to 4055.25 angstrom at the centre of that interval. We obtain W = 7.2 angstrom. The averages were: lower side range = 17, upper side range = 19.4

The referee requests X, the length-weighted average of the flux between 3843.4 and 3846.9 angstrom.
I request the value 13.1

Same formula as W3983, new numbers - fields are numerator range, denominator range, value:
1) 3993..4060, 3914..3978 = 1.39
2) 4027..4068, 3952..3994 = 1.37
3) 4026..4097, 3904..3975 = 1.35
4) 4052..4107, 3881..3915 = 1.31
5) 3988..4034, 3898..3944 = 1.31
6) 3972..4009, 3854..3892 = 1.17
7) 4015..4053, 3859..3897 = 1.32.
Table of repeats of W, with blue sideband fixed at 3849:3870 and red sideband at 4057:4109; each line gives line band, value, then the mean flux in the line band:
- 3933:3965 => 6.2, 14.3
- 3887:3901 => 2.5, 14.6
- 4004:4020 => -1.6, 19.4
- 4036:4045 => -0.9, 19.5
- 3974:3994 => 1.0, 16.8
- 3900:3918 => 0.8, 16.9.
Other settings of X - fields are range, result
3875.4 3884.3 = 13.4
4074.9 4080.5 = 17.5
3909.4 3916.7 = 17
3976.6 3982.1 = 15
